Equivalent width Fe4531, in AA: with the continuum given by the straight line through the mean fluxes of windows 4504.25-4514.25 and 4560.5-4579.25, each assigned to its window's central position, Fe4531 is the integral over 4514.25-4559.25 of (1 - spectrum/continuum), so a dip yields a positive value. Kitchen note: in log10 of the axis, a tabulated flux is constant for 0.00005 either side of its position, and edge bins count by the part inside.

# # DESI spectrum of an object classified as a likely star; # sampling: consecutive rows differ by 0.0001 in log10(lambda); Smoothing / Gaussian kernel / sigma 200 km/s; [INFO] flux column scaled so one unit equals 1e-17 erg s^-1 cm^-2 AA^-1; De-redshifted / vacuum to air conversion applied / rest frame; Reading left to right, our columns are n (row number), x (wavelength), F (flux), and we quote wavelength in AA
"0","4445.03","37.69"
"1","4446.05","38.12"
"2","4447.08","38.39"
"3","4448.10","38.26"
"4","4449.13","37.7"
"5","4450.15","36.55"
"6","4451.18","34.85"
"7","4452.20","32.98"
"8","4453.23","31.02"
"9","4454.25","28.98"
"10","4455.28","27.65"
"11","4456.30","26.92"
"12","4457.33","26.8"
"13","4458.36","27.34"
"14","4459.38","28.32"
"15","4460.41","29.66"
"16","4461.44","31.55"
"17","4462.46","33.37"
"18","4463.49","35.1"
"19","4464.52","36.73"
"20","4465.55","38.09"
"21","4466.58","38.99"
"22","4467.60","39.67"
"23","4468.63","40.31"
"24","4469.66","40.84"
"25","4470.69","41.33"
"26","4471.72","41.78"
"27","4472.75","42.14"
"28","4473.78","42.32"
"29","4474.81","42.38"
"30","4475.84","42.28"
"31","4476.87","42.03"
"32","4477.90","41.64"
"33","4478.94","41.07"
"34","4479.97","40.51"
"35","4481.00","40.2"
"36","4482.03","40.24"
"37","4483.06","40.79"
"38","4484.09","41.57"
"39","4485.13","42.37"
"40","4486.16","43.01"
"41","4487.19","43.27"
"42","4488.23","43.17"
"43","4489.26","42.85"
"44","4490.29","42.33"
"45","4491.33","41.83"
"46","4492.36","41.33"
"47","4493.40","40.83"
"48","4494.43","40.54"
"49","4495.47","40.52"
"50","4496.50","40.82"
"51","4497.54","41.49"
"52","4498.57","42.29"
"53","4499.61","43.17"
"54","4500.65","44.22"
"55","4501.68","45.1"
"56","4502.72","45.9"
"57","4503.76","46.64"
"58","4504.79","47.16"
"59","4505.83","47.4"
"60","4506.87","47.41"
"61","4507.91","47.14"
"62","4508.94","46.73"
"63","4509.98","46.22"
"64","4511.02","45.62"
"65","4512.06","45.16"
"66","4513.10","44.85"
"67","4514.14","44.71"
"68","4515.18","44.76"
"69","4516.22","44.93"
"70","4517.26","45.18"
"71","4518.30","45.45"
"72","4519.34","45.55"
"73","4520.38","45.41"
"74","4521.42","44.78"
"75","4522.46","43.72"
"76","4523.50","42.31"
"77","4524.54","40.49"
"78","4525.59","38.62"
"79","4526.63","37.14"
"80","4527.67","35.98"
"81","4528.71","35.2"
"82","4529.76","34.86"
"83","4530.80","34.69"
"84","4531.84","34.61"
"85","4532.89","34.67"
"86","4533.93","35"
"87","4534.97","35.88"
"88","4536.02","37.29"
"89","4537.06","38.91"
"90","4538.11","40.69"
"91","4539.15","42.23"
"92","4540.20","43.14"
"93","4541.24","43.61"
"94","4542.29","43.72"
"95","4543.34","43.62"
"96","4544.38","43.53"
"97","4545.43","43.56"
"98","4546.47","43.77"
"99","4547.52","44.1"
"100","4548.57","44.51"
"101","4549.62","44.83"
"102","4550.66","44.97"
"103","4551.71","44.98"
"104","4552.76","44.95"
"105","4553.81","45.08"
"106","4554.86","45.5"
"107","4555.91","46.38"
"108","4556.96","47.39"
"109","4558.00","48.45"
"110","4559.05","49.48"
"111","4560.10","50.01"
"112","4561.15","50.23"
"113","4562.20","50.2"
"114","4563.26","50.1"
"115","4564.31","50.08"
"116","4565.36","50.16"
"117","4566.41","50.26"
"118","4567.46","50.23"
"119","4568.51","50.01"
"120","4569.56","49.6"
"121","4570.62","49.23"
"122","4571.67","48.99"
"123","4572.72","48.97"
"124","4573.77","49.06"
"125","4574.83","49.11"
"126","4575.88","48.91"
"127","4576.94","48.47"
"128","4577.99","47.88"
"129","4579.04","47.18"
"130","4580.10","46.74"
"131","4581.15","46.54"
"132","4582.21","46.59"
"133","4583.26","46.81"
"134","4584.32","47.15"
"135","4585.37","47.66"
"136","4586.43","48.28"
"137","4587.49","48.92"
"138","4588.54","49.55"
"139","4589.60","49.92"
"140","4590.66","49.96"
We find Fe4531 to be 5.3 AA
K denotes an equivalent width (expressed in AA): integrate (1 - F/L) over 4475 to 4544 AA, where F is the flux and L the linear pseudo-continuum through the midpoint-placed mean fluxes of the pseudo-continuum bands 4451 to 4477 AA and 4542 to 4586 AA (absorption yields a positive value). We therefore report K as -2.3 AA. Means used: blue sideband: 35.4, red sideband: 47.4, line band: 42.1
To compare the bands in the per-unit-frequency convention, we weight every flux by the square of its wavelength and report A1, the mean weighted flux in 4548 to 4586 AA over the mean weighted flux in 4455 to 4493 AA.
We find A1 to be 1.30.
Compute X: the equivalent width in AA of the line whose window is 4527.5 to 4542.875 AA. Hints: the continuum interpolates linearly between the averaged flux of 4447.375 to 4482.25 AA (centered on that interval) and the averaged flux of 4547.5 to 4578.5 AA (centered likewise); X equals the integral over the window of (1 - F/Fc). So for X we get 2.3 AA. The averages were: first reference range 36.4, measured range 38.1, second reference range 48.1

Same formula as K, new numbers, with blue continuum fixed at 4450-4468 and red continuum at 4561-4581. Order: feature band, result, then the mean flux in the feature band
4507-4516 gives -1.2 AA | 45.7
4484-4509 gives -3.7 AA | 43.5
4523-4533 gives 1.3 AA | 36.9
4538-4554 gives 0.5 AA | 43.9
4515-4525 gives -0.7 AA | 44.3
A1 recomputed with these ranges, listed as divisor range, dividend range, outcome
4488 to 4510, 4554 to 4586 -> 1.14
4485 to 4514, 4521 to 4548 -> 0.92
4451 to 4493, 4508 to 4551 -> 1.13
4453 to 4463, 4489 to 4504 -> 1.49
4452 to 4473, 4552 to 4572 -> 1.49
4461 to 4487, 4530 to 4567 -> 1.13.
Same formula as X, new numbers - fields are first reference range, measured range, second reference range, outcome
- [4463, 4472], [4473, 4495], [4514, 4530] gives -1.0 AA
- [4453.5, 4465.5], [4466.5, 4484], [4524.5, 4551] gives -4.7 AA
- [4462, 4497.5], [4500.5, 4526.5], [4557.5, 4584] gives -0.7 AA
